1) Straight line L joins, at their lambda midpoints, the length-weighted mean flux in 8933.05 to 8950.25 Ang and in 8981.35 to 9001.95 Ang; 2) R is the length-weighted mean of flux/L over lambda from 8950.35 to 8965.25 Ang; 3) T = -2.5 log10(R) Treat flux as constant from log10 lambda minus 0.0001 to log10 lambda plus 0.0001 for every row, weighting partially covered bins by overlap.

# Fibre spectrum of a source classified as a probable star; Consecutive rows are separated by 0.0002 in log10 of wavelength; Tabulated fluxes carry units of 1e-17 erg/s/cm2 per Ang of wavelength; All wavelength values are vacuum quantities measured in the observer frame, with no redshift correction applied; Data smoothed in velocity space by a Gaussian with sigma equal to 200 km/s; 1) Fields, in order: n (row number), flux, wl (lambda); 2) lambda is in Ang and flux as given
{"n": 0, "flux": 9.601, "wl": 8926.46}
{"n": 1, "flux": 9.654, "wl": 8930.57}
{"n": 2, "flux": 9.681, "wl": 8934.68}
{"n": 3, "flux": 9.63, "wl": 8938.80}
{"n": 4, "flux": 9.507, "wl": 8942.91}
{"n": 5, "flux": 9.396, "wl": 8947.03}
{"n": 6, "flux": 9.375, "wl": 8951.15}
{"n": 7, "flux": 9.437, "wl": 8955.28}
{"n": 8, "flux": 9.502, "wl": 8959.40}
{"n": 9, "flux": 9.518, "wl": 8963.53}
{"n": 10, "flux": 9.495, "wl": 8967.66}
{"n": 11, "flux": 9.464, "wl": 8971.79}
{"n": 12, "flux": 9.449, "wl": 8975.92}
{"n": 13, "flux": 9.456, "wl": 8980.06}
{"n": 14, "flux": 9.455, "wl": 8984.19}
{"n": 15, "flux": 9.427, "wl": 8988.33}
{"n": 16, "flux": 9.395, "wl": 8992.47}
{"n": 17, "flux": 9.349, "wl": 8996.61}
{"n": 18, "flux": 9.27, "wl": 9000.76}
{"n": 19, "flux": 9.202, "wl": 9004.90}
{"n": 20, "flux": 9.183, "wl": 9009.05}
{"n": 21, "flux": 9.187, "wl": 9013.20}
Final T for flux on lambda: 0.00 mag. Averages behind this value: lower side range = 9.54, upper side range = 9.39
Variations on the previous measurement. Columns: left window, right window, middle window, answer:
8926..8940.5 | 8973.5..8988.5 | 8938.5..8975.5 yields 0.01 mag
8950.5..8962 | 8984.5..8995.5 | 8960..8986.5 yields -0.01 mag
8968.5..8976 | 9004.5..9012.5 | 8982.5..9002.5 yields -0.01 mag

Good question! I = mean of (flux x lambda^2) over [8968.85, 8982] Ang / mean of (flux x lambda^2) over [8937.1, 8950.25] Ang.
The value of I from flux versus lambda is 1.0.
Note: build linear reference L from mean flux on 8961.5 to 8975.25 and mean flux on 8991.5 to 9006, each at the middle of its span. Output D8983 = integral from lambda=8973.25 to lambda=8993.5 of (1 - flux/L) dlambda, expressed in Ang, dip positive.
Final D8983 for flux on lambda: -0.09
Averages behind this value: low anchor 9.49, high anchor 9.31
